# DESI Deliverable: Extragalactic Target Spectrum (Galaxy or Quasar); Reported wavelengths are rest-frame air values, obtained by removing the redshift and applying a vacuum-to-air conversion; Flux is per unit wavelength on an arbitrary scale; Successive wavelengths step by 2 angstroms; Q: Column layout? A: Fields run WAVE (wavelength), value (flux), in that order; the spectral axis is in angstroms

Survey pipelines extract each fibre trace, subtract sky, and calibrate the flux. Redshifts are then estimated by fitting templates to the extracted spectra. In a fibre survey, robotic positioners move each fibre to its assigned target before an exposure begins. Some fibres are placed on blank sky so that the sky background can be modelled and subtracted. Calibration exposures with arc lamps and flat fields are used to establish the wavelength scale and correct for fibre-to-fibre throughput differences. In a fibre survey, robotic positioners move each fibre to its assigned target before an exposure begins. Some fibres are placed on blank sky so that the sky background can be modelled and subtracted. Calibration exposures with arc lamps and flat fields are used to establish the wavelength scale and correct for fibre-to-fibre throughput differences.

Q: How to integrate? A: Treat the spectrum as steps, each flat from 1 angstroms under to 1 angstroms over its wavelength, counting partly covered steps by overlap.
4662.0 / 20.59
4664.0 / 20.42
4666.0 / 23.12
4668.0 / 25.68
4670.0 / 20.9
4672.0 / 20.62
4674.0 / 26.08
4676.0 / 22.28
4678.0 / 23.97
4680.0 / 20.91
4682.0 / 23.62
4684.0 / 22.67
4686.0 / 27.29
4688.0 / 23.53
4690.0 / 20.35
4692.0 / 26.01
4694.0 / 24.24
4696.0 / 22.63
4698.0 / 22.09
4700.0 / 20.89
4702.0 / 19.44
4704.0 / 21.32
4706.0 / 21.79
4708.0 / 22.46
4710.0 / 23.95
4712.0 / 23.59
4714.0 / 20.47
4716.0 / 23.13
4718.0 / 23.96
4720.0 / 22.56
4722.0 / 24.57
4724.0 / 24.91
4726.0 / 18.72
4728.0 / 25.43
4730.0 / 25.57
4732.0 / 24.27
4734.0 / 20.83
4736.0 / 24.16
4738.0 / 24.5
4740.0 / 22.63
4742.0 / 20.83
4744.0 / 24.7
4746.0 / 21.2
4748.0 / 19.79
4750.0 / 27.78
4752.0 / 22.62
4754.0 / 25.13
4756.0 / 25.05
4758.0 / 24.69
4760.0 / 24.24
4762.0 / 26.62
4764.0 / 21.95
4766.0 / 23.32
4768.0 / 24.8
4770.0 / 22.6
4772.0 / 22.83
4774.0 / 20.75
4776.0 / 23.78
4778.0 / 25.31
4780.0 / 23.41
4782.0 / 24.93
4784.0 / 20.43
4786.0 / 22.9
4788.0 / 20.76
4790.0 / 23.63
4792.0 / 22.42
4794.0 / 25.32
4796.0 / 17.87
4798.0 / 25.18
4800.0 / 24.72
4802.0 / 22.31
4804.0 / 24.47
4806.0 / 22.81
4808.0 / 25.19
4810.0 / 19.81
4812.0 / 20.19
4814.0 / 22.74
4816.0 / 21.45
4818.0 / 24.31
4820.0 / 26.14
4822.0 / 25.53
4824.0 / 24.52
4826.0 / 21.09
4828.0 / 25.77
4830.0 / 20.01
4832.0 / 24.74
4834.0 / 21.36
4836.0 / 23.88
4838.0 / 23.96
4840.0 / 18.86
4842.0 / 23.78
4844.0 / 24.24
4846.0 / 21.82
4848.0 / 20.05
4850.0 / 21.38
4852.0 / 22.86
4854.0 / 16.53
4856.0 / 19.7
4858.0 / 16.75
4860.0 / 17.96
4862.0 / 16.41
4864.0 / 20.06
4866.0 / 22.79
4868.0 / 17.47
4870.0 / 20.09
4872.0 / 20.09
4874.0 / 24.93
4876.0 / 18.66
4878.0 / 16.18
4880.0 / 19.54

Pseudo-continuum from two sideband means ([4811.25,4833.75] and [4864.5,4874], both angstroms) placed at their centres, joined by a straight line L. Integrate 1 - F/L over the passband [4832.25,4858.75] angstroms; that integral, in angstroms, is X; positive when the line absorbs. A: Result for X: 0.8 angstroms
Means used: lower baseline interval 23.3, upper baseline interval 20.6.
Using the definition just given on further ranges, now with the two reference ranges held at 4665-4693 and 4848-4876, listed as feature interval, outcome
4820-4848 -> -3.79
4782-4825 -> -4.41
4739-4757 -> -1.08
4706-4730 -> -0.57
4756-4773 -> -1.79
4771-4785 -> -1.09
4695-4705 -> 0.73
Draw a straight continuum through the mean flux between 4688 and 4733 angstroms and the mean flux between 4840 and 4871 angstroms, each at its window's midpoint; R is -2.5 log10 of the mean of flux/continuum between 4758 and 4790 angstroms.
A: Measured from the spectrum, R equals -0.080 mag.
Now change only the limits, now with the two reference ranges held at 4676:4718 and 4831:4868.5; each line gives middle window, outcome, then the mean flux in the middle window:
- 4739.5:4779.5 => -0.076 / 23.5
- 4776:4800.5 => -0.072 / 23.1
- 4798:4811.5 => -0.091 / 23.3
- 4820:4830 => -0.138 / 24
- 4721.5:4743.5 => -0.049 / 23.3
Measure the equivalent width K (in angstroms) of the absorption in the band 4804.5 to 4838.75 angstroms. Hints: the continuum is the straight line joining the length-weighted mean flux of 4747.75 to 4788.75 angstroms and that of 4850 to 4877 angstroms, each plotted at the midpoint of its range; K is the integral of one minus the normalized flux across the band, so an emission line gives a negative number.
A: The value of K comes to -2.9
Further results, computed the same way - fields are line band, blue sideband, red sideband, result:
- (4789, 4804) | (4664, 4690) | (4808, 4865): -0.74 angstroms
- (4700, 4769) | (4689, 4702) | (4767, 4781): -0.98 angstroms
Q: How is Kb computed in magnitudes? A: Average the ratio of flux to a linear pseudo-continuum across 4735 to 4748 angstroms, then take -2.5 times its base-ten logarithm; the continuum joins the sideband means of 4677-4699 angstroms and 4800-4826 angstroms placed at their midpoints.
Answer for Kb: 0.027 mag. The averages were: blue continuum 23.4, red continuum 23.3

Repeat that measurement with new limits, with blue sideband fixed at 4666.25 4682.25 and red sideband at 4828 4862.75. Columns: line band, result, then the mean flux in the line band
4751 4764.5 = -0.112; 24.4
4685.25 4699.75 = -0.035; 23.5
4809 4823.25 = -0.077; 22.9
